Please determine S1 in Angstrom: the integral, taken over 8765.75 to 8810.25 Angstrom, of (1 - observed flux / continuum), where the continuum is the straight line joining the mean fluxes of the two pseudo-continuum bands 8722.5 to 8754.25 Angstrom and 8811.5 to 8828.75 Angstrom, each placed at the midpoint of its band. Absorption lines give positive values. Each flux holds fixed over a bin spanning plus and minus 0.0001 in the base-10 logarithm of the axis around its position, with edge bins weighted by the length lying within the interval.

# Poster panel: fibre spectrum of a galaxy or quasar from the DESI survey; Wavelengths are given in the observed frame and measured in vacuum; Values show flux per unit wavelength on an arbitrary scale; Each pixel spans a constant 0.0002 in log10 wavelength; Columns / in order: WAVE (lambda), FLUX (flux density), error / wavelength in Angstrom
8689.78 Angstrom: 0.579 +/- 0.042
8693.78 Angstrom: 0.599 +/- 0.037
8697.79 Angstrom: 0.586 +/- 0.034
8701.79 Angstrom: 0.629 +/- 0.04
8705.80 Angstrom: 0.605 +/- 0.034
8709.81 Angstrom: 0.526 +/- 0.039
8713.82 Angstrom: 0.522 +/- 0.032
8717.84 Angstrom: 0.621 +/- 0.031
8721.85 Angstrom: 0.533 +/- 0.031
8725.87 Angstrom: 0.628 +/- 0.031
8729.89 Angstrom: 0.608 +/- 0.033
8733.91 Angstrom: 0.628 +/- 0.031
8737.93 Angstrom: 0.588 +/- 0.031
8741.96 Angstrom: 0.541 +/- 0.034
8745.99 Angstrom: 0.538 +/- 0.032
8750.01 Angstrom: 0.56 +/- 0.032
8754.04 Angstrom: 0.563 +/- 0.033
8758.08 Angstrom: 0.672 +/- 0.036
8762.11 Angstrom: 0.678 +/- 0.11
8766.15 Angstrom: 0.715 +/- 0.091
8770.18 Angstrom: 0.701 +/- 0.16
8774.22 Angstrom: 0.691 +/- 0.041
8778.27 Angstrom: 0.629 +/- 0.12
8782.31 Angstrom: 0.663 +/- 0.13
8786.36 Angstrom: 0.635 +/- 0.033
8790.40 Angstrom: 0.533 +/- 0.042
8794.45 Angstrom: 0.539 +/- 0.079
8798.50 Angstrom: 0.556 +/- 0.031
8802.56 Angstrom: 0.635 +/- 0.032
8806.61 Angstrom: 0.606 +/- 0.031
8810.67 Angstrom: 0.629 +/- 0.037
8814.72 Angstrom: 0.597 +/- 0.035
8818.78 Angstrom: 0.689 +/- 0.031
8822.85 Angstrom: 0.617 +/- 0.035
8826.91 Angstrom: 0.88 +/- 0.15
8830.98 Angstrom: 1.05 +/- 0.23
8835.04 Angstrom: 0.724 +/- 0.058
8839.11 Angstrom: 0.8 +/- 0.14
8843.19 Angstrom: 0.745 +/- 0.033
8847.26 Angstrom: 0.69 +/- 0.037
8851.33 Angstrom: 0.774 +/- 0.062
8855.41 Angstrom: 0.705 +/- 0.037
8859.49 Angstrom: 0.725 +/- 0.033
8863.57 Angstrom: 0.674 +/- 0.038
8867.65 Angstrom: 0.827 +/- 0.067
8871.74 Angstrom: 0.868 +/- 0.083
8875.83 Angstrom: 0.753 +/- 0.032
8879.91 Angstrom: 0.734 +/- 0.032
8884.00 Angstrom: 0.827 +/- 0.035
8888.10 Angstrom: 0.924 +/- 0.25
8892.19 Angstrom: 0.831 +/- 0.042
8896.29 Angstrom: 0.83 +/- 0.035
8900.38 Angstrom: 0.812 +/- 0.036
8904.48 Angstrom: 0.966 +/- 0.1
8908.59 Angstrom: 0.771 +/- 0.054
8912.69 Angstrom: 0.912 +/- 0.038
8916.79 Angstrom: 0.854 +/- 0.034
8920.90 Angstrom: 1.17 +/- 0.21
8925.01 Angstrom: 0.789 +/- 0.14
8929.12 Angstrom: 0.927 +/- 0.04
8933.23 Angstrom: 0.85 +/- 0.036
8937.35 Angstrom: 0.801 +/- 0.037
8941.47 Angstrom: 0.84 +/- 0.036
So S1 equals 1.4 Angstrom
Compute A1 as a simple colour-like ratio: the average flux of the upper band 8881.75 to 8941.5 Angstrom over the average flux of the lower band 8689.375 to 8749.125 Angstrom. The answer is 1.5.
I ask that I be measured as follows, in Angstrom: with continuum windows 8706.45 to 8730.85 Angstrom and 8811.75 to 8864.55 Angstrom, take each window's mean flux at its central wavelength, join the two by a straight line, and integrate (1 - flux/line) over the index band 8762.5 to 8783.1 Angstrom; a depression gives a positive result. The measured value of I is -1.0 Angstrom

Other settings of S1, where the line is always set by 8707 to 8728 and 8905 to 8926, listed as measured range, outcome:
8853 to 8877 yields 1.9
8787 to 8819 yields 5.4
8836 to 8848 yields 0.5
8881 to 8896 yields 0.2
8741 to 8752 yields 1.3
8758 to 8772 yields -1.0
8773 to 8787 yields 0.4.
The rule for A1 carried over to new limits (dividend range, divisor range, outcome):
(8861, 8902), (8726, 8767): 1.33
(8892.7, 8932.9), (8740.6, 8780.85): 1.41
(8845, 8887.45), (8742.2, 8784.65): 1.20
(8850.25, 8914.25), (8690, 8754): 1.39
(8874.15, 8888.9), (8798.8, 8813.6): 1.31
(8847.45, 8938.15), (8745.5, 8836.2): 1.26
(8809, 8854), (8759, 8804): 1.17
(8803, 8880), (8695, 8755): 1.28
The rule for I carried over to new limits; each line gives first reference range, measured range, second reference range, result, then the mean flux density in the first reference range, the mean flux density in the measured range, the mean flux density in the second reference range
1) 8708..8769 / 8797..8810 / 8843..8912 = 1.62 Angstrom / 0.597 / 0.604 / 0.795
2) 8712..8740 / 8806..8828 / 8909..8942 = 1.89 Angstrom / 0.59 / 0.665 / 0.889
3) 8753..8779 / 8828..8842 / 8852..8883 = -2.36 Angstrom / 0.669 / 0.852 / 0.758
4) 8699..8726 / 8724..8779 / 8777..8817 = -3.27 Angstrom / 0.578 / 0.624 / 0.602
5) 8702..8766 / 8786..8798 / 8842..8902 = 2.03 Angstrom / 0.592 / 0.559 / 0.782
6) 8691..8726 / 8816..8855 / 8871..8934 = -0.11 Angstrom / 0.581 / 0.768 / 0.864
